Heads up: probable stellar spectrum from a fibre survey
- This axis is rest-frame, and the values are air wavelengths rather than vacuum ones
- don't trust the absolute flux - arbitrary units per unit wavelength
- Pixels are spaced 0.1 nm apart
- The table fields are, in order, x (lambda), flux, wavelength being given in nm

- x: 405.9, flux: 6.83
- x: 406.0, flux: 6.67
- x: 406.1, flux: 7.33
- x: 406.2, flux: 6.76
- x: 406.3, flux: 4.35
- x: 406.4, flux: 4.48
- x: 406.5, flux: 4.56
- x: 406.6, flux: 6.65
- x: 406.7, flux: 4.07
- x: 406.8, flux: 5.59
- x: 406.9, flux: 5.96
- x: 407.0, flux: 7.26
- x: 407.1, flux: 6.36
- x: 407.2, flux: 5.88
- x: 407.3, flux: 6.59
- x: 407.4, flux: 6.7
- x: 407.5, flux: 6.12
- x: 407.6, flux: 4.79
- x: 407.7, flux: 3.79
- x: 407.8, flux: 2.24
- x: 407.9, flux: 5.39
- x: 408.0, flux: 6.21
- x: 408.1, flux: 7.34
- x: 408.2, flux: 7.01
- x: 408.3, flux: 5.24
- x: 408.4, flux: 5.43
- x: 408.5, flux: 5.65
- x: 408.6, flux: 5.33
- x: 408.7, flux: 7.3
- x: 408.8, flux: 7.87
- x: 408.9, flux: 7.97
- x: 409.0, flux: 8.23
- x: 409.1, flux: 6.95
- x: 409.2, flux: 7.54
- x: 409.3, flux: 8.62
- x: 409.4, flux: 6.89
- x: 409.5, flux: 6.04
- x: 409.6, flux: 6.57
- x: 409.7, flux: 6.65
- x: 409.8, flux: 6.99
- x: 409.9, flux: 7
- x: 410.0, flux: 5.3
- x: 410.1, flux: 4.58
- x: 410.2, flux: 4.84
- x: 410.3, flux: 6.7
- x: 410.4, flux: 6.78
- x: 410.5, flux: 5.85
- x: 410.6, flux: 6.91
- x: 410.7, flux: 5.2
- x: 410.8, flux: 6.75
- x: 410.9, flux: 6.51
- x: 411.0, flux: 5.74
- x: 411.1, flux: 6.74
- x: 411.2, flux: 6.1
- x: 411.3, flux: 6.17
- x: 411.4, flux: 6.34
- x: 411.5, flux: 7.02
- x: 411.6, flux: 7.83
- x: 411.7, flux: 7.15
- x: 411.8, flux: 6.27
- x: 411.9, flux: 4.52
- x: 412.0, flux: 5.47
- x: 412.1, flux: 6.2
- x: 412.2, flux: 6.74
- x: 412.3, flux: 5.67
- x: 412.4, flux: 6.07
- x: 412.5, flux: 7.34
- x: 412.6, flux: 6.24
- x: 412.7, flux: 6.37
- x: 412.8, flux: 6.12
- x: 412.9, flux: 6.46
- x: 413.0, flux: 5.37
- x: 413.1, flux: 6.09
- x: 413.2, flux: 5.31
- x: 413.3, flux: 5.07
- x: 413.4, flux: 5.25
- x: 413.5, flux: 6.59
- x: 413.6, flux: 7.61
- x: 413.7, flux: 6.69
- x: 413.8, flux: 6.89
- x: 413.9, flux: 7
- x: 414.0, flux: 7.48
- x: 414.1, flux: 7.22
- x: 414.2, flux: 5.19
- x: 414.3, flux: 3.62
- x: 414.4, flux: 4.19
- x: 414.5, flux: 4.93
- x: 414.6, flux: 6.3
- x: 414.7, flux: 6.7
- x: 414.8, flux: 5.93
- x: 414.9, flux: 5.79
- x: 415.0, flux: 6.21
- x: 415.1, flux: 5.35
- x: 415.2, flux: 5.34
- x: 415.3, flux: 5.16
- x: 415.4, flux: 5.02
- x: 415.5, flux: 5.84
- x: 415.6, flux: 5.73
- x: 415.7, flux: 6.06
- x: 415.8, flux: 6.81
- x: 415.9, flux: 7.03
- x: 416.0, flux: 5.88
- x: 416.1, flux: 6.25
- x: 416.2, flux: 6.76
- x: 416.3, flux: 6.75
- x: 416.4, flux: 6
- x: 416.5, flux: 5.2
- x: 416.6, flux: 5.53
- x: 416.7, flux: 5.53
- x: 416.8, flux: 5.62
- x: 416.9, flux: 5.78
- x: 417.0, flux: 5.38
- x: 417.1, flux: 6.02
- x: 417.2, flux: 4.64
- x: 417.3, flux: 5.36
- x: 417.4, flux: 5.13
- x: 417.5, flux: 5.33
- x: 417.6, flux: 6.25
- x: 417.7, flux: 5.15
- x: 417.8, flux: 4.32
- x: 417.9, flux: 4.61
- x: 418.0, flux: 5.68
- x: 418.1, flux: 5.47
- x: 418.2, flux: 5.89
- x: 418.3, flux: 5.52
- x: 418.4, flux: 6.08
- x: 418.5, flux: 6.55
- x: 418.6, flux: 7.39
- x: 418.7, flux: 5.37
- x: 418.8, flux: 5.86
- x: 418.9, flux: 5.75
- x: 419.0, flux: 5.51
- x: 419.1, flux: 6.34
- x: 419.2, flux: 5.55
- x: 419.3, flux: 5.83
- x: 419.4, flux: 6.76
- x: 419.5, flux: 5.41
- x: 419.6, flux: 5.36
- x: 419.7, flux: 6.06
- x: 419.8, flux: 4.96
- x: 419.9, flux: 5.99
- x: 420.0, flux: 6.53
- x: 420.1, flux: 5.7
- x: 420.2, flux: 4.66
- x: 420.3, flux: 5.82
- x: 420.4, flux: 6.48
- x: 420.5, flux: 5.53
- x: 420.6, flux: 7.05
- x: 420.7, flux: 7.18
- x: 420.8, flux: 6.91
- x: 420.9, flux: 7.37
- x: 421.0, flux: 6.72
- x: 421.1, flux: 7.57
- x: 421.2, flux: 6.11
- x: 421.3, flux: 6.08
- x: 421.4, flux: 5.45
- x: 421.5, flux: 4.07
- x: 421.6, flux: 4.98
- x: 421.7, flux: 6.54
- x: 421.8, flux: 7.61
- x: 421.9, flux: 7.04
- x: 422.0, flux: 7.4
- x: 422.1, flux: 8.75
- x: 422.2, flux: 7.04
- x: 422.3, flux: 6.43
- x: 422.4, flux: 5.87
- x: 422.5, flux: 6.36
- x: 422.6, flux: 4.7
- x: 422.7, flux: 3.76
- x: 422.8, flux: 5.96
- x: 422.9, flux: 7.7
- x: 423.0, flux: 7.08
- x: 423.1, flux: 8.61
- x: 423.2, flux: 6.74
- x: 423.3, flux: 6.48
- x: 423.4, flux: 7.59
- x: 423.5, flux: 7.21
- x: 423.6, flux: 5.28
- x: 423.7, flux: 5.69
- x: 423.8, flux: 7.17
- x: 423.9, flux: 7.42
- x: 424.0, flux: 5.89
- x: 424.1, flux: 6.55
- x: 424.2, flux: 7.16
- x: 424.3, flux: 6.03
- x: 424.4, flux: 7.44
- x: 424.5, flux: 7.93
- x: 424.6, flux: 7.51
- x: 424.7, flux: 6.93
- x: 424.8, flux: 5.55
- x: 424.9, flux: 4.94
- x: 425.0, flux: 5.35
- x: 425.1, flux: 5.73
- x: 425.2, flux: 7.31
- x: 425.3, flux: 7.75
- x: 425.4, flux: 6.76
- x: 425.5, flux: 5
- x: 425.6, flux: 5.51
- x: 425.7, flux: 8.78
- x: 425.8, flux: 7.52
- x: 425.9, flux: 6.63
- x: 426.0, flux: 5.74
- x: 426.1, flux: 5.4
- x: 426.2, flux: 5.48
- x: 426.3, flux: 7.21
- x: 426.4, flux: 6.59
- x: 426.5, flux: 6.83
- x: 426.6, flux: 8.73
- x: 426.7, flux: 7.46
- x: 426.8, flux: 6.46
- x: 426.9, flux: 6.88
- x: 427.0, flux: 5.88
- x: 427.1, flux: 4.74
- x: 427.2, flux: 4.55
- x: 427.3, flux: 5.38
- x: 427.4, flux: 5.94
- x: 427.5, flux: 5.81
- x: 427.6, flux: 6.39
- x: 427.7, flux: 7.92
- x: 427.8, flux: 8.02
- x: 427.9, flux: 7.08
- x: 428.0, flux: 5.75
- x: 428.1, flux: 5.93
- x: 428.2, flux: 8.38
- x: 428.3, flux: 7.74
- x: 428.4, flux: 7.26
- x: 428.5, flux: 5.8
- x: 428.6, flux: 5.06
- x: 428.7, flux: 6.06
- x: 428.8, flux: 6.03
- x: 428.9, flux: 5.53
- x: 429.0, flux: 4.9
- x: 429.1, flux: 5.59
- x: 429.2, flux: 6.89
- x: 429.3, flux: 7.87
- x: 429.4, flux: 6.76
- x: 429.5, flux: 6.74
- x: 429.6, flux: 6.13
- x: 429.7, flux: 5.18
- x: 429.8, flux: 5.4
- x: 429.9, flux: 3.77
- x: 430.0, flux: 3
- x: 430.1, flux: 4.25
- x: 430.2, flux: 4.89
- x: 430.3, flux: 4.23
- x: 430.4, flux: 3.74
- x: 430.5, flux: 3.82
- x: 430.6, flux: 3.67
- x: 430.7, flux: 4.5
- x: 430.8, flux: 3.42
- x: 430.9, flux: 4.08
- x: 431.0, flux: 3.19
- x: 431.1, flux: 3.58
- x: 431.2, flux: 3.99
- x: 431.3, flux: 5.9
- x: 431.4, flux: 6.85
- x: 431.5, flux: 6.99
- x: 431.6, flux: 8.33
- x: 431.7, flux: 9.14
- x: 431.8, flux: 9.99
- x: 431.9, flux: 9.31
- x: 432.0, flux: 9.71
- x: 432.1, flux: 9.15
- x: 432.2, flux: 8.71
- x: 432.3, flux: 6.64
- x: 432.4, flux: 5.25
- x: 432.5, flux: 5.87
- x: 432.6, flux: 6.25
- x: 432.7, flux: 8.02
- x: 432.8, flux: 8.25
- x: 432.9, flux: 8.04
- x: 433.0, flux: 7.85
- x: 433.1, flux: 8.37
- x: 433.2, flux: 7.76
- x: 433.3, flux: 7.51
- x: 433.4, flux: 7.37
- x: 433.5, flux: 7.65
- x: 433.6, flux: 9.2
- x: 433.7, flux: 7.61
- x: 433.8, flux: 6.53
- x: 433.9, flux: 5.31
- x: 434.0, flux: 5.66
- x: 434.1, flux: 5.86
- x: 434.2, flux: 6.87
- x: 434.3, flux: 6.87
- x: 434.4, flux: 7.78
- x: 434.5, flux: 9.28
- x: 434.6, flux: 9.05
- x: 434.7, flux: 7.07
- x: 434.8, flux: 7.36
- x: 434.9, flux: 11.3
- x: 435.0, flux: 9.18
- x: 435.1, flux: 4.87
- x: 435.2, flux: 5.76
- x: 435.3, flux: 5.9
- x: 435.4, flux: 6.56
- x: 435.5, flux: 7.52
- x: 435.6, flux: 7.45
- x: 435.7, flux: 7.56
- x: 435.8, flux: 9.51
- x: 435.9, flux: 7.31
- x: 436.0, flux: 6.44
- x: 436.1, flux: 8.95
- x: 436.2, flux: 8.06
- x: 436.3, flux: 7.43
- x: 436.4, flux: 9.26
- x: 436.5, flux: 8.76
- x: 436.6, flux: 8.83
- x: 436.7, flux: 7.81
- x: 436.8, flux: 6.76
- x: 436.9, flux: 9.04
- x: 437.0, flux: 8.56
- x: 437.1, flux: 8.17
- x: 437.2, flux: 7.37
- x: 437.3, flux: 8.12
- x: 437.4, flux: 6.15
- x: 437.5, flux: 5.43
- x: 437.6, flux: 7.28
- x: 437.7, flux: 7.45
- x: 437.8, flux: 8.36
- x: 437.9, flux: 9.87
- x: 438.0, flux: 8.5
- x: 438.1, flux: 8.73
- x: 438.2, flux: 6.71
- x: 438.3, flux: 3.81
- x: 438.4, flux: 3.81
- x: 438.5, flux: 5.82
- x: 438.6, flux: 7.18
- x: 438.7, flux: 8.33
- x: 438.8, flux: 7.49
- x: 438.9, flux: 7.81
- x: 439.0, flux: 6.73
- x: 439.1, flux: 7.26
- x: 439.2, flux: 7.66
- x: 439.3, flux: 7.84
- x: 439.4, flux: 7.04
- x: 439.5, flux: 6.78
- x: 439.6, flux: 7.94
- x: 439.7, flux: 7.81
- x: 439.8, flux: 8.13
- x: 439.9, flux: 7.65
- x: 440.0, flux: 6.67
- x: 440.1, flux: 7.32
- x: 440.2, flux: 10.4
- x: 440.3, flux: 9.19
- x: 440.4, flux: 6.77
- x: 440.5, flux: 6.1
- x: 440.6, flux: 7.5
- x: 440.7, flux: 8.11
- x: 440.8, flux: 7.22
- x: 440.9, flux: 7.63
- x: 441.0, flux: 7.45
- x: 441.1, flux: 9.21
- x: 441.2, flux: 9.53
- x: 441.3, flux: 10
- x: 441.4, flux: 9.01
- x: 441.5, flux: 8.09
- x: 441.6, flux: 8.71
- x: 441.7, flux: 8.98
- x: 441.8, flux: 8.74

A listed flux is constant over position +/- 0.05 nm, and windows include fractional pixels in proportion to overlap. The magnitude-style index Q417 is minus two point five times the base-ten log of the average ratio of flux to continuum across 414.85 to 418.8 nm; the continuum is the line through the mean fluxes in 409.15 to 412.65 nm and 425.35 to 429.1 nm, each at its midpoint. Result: 0.12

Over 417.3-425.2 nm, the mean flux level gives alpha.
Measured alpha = 6.2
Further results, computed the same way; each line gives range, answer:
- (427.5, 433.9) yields 6.41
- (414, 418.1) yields 5.66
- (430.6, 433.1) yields 6.76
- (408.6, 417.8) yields 6.15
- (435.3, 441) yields 7.55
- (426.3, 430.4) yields 6.08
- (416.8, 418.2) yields 5.35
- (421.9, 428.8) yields 6.56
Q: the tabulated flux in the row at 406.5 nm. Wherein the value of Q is 4.56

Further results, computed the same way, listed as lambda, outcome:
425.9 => 6.63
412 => 5.47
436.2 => 8.06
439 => 6.73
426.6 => 8.73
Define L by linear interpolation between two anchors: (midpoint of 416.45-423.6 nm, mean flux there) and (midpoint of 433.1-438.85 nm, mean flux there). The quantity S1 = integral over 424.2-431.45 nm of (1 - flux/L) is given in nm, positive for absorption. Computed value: 0.85 nm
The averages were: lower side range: 6.05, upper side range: 7.48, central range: 5.94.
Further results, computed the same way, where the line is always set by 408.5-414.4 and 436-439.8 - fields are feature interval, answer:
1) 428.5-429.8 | 0.20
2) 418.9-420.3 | 0.21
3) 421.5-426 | 0.21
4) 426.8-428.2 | 0.16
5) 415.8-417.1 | 0.12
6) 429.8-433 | 0.54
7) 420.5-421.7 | 0.09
